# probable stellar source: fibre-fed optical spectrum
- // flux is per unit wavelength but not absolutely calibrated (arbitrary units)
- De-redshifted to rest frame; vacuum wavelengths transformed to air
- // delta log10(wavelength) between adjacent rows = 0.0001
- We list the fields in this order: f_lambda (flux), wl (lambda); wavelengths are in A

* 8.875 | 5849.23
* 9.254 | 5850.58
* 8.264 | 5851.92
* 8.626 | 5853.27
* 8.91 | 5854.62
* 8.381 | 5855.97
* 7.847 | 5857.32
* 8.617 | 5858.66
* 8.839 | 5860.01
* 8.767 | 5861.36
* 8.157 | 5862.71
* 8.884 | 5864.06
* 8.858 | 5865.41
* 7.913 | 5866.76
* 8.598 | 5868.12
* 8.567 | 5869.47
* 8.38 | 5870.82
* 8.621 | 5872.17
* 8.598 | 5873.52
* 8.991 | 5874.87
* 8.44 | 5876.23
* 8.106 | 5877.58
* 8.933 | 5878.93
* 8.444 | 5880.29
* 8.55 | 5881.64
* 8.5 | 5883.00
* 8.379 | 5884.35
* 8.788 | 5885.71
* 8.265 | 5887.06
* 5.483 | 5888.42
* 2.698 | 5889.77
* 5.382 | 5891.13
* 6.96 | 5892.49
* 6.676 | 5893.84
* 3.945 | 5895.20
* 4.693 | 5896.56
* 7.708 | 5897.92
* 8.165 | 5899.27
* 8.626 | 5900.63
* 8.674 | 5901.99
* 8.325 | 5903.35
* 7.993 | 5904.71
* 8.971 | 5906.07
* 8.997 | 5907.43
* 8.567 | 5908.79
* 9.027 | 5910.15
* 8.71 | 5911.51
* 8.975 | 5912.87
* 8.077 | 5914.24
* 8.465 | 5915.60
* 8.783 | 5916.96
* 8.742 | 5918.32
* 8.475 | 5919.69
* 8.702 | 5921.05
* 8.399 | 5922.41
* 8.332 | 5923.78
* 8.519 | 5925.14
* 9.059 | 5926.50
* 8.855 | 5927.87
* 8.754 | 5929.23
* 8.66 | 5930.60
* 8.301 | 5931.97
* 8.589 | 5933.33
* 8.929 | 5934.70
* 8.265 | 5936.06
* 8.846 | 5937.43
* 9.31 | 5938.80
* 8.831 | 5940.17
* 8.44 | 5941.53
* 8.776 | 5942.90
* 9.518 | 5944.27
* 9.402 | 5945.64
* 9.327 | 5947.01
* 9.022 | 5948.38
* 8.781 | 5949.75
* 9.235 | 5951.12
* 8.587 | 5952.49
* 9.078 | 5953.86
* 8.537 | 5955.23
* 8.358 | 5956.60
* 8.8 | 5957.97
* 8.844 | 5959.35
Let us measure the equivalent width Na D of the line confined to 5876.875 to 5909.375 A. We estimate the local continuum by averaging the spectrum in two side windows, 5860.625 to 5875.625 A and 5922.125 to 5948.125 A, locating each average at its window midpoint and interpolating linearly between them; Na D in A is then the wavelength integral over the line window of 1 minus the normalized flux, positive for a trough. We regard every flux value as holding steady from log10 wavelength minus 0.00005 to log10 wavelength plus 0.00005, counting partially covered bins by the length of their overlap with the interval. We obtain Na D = 4.4 A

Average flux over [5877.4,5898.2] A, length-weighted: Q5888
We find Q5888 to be 6.93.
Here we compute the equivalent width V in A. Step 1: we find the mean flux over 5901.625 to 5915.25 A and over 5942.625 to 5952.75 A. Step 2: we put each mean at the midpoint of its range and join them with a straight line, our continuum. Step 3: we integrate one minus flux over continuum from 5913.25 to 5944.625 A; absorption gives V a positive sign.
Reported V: 0.72 A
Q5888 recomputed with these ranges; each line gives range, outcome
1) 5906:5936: 8.66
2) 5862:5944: 8.19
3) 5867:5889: 8.35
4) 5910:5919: 8.66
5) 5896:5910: 8.14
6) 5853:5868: 8.52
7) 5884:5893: 6.49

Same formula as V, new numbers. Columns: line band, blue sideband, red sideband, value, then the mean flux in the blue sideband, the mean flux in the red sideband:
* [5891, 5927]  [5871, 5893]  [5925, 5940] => 1.1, 7.72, 8.74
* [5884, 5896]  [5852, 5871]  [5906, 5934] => 3.3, 8.52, 8.66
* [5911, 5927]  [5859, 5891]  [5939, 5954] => 0.1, 8.12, 9.01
